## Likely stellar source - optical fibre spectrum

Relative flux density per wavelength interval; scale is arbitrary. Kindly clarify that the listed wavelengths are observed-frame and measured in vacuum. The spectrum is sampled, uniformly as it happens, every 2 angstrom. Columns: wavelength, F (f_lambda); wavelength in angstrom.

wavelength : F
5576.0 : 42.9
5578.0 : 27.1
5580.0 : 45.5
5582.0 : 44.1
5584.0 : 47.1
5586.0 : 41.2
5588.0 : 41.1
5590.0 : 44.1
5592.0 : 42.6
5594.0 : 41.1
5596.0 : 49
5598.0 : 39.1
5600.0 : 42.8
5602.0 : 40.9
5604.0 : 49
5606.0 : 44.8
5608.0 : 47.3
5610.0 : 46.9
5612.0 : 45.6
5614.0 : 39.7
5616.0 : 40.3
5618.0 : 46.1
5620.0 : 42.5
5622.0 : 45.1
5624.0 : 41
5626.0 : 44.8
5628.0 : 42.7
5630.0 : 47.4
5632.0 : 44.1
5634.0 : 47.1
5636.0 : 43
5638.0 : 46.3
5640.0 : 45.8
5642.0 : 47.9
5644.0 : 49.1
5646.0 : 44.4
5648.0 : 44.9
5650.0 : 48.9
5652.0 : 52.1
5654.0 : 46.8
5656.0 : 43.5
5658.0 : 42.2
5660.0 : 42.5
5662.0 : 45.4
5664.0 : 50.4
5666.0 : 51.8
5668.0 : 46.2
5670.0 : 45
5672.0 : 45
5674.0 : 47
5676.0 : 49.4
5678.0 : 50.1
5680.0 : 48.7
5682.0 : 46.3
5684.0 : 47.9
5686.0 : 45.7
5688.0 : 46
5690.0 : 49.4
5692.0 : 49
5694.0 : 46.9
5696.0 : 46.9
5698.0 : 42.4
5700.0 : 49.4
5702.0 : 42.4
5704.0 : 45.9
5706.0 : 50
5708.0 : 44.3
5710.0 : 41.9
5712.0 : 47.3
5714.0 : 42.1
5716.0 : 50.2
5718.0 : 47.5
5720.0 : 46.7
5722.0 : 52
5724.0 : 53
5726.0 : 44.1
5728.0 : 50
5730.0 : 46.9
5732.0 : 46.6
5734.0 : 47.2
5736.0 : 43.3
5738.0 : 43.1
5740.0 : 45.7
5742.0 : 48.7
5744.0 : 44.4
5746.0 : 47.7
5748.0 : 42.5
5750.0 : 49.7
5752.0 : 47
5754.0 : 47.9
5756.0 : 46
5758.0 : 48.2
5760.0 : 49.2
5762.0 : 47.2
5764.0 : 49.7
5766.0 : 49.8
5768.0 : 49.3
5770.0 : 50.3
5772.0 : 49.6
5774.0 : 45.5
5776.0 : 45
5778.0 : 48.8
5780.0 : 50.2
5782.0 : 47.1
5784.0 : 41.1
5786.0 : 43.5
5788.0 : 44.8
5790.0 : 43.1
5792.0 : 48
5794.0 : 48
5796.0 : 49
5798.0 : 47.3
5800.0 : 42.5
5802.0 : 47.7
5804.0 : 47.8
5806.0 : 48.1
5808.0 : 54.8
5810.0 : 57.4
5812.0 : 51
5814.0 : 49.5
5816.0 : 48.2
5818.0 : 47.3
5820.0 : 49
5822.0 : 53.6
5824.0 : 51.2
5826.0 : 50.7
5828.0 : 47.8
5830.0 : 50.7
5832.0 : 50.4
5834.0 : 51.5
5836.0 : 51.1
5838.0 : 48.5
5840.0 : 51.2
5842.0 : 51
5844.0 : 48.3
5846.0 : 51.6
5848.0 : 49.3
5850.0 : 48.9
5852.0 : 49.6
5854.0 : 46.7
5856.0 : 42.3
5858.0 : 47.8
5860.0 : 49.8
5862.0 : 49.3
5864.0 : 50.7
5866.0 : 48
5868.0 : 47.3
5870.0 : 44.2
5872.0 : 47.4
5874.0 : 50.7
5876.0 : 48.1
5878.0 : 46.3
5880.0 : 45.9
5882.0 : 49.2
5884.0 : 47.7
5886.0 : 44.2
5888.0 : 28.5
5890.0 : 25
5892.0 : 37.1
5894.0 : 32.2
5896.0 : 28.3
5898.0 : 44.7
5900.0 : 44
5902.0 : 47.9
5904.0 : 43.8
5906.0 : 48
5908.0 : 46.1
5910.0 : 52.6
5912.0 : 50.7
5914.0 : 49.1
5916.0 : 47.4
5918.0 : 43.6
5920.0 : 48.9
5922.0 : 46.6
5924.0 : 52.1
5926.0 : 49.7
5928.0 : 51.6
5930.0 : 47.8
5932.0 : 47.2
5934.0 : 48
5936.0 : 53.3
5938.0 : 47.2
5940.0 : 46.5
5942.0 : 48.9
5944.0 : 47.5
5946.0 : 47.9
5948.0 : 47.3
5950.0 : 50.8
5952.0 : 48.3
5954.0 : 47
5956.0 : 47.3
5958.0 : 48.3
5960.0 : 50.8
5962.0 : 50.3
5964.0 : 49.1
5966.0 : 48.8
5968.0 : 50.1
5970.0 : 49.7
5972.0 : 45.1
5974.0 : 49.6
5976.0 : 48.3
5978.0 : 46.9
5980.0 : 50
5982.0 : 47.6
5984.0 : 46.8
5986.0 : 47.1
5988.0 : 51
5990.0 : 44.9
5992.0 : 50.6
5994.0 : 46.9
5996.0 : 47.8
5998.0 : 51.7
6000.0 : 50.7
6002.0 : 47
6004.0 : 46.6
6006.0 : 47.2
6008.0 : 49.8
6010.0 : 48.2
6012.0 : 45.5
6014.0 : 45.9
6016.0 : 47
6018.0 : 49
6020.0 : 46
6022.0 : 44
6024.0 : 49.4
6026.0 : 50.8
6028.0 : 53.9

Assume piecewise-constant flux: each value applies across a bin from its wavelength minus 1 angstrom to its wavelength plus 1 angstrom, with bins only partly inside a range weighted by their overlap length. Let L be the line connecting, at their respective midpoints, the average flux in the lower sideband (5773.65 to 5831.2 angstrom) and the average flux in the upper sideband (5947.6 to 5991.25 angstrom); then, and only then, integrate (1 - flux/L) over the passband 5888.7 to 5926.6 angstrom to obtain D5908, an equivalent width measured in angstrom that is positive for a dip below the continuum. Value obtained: 3.50 angstrom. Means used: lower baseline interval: 48.3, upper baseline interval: 48.4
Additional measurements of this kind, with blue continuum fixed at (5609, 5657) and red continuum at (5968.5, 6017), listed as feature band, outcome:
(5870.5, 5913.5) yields 3.56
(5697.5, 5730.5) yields -0.73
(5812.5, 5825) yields -0.85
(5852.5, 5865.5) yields -0.24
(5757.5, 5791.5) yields -0.63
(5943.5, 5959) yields -0.12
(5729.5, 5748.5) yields 0.17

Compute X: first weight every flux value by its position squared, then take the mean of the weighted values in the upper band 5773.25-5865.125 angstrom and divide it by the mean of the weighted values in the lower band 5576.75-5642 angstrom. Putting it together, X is 1.2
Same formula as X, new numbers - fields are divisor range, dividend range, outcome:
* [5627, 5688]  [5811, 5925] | 1.08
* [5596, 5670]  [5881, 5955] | 1.11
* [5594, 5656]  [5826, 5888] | 1.16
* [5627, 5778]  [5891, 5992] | 1.10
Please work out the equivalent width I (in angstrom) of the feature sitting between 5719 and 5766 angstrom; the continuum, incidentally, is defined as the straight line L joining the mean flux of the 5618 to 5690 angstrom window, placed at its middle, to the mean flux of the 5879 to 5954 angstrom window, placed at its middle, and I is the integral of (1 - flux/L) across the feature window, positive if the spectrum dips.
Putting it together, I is -1.3 angstrom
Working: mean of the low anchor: 46.2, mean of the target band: 47.3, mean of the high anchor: 45.6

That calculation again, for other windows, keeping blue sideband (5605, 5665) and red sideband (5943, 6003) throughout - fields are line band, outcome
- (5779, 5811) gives -0.49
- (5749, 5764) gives -0.50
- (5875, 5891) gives 1.94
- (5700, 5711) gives 0.16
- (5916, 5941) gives -0.21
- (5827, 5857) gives -1.27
